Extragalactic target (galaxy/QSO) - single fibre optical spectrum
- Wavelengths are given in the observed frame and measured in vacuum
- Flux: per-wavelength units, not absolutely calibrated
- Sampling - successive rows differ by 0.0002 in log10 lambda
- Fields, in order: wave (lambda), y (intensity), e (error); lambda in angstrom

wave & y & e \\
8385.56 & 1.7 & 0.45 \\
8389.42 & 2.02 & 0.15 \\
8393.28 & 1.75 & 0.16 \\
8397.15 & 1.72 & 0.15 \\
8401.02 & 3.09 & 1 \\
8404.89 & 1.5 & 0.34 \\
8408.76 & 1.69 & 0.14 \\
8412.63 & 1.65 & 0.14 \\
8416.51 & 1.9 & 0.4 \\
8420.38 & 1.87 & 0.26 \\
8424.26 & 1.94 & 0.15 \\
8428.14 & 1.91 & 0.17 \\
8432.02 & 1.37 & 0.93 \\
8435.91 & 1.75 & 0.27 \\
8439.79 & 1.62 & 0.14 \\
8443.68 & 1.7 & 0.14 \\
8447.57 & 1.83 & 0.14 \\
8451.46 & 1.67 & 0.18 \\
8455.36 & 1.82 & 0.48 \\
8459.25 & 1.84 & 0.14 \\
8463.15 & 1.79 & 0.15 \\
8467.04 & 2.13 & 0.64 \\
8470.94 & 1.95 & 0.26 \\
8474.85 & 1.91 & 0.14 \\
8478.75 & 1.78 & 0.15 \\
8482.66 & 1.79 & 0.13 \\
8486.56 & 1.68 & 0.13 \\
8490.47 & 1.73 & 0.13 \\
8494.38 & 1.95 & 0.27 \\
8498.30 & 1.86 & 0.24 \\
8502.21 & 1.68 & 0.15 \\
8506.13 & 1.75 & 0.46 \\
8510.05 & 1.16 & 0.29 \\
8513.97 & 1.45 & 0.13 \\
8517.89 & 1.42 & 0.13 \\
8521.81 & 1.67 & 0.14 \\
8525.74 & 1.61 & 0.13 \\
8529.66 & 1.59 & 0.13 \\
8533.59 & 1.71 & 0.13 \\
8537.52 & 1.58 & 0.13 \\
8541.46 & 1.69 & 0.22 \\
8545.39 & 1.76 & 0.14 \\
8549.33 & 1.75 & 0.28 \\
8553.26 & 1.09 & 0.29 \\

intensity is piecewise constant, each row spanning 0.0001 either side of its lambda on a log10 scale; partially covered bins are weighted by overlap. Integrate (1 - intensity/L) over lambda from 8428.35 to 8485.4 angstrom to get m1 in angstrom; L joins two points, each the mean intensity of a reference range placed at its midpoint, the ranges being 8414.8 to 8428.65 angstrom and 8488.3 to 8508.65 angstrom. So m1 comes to 1.8 angstrom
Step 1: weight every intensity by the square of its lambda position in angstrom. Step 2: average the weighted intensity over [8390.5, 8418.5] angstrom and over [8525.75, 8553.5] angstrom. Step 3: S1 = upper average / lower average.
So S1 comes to 0.9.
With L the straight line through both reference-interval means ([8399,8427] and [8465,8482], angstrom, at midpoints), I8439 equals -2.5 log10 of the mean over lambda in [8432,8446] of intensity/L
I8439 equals 0.18 mag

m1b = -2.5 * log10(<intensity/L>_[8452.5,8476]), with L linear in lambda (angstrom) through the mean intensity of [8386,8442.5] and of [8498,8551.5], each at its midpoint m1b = -0.10 mag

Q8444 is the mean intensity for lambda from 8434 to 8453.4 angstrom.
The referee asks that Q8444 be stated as 1.71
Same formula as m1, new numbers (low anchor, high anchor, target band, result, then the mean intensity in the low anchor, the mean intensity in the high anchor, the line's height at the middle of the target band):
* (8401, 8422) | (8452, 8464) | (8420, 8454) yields 1.6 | 1.85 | 1.8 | 1.82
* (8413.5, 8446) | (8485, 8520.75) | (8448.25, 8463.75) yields -0.7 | 1.75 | 1.63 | 1.71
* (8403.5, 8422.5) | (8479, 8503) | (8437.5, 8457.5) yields 0.3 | 1.73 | 1.79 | 1.76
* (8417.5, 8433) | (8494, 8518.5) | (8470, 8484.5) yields -1.5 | 1.81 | 1.6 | 1.67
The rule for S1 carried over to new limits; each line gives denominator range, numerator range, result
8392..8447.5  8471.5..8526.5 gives 0.94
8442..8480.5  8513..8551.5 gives 0.90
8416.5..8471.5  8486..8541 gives 0.92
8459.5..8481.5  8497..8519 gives 0.82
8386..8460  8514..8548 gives 0.91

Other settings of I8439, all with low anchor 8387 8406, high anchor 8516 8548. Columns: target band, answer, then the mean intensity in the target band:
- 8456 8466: 0.00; 1.85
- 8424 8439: 0.13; 1.71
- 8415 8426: 0.03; 1.9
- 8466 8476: -0.10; 1.99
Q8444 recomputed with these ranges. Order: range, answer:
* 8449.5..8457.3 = 1.74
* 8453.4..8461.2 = 1.83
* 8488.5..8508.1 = 1.79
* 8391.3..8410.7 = 1.95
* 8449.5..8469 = 1.85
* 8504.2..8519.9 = 1.45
